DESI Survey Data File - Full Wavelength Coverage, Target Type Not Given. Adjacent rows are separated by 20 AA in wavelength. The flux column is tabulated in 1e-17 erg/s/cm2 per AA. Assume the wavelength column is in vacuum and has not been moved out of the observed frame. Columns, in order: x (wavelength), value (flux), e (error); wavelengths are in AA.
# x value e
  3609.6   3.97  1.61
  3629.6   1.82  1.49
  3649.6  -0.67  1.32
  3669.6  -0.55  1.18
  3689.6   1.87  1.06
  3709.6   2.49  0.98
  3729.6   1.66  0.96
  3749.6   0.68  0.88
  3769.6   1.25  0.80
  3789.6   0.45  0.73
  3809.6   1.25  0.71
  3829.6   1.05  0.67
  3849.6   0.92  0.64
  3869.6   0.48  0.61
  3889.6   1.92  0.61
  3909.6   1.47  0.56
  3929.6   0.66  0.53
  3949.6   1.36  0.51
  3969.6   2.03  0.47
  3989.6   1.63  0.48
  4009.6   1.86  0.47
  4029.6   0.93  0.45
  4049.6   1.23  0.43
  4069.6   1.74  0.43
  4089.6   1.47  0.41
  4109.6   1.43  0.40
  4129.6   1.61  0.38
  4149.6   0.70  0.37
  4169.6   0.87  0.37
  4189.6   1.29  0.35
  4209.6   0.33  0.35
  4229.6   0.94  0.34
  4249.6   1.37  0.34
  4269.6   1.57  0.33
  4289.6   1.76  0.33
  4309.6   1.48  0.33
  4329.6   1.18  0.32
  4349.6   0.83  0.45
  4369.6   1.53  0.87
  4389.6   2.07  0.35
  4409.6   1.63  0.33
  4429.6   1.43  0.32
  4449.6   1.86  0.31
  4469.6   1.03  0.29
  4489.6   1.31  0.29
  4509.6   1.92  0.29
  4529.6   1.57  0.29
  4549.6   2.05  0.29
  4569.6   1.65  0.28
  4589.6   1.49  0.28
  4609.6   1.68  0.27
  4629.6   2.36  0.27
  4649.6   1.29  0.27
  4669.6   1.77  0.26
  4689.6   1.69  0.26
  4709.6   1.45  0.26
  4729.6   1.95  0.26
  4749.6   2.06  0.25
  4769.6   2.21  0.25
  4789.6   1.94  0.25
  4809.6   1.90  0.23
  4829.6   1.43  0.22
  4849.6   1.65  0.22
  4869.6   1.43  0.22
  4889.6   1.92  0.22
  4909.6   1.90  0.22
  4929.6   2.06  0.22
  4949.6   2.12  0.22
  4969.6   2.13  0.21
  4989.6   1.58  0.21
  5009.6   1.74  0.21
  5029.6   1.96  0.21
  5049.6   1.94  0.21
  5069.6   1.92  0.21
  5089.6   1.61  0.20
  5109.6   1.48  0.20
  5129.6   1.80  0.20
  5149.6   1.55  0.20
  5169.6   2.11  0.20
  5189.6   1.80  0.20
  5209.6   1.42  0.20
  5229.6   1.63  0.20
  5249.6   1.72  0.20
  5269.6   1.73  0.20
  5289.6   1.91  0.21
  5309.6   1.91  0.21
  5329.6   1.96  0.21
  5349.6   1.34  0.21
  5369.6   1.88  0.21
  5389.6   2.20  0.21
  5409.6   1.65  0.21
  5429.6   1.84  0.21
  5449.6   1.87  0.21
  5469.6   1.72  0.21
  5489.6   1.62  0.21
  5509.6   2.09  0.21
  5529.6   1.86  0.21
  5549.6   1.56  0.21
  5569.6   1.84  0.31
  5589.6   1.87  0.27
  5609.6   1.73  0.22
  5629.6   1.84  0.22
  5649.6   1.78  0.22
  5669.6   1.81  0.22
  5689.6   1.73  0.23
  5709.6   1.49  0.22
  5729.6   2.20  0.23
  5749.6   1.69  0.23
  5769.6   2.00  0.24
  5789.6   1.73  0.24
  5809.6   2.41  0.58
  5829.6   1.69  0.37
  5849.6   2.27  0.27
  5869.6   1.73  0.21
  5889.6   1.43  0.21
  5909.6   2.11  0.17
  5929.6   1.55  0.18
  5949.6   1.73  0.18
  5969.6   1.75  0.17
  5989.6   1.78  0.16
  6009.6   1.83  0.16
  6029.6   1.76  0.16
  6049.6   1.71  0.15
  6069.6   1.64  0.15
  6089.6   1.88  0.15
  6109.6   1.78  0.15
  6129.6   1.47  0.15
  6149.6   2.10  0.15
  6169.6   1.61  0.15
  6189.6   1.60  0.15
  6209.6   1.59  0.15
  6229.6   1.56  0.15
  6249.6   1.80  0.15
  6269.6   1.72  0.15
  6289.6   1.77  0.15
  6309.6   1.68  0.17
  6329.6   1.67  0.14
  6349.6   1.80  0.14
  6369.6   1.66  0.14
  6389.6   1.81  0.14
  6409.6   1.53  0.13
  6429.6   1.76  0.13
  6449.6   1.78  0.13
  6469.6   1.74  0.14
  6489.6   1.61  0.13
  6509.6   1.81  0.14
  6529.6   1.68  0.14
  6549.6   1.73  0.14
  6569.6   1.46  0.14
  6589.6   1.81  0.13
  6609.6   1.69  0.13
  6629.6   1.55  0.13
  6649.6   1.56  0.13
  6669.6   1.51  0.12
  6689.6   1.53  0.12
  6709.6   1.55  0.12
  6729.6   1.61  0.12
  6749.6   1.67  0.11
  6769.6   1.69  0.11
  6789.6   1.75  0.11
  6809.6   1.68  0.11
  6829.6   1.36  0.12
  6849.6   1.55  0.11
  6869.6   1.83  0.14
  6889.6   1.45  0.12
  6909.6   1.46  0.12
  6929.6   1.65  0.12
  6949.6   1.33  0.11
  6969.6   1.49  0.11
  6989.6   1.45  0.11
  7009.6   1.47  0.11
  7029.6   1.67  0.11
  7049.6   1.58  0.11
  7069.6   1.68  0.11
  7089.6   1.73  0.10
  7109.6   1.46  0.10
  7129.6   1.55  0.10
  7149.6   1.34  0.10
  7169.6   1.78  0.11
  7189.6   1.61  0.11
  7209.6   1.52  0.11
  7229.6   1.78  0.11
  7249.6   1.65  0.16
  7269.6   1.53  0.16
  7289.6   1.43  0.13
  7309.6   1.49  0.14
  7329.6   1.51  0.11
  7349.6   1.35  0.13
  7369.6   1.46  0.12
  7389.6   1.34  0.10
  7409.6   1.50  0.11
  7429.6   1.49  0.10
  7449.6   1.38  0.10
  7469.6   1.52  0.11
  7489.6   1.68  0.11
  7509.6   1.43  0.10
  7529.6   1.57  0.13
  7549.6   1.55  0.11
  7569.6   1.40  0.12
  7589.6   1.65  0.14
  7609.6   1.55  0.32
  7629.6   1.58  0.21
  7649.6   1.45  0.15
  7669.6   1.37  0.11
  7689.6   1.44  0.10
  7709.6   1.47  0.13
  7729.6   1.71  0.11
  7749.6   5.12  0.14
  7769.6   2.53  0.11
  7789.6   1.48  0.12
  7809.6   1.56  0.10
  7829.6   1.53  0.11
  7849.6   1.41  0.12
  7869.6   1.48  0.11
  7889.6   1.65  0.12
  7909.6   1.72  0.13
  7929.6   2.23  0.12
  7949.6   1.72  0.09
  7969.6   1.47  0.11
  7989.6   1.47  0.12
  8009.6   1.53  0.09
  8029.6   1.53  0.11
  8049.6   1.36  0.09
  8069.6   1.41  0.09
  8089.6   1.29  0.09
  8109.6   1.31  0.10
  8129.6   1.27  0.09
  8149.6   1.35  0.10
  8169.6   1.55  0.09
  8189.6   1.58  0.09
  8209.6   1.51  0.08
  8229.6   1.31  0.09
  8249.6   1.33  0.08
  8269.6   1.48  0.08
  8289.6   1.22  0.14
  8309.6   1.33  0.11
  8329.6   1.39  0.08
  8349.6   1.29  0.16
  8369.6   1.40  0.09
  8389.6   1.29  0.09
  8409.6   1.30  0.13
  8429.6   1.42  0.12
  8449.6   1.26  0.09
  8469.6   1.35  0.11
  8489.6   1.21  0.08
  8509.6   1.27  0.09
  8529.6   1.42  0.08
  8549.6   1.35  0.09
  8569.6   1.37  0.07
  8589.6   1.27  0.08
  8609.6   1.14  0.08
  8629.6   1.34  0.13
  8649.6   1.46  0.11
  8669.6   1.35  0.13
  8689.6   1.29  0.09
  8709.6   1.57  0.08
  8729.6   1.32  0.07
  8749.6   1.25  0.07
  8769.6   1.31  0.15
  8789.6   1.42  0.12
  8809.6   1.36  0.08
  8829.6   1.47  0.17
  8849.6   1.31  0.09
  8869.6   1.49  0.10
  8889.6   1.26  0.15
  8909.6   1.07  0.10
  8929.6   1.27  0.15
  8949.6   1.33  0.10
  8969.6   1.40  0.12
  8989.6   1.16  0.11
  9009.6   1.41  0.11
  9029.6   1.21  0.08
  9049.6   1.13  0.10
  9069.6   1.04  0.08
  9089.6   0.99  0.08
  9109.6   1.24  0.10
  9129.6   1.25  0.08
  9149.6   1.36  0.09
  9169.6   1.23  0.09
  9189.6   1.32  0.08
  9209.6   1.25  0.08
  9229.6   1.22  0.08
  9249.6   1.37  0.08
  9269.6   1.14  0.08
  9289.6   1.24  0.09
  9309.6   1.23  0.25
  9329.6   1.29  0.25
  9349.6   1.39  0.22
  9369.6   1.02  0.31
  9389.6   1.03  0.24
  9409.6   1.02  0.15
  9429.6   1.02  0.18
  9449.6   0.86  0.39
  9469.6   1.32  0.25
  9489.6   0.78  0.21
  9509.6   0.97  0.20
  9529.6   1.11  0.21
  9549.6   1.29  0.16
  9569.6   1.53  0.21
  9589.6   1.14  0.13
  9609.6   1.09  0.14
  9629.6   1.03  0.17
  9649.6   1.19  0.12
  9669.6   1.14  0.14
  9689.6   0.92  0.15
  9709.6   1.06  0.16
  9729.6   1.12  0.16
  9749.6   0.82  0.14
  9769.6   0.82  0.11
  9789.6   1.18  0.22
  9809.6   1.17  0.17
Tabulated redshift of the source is 0.180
